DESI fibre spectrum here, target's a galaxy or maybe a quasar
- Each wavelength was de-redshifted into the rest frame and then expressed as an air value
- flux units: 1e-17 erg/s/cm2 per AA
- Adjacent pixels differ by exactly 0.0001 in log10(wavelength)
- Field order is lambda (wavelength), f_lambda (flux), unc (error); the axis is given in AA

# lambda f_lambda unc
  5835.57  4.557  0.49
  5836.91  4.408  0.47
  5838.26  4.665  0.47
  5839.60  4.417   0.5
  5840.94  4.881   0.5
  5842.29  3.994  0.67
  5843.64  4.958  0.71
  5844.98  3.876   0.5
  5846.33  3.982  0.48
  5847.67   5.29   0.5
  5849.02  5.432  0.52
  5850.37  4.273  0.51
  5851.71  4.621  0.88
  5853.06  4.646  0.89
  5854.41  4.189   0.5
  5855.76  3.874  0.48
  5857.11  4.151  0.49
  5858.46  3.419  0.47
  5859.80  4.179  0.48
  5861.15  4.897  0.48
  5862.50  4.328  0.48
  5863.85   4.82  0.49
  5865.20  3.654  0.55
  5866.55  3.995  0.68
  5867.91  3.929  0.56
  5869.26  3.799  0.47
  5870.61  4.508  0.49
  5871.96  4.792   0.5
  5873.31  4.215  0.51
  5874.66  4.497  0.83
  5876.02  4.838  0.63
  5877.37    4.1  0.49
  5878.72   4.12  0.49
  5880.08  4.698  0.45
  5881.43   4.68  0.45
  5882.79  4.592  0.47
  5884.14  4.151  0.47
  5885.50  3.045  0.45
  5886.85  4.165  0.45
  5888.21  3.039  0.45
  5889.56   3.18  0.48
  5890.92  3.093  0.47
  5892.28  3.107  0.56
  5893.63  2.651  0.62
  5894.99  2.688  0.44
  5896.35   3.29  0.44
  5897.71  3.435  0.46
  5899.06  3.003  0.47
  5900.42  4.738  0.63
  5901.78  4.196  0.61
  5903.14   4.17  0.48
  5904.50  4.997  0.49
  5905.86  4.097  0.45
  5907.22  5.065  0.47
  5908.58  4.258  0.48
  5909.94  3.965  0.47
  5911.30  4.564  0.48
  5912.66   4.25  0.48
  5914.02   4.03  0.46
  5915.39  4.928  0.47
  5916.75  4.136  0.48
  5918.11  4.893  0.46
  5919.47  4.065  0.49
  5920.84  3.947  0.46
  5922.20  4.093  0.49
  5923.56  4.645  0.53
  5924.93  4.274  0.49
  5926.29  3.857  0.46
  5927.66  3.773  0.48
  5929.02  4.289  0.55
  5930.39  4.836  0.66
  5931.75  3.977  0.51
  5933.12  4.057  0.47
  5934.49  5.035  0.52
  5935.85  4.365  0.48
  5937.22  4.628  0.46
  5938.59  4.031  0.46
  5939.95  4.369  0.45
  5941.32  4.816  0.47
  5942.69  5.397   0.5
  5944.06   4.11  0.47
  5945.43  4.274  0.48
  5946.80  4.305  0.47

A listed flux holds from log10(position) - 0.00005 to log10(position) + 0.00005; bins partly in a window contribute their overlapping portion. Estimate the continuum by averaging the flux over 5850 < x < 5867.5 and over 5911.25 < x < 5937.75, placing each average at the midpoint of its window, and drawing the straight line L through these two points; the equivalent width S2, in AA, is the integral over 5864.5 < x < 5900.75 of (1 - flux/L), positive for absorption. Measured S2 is 3.6 AA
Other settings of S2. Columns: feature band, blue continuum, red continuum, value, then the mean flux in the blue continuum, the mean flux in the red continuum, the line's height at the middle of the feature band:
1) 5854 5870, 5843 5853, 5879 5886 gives 1.3 AA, 4.64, 4.25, 4.48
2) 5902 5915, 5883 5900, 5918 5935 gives -2.2 AA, 3.3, 4.26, 3.76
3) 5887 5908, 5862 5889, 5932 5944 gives 3.2 AA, 4.19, 4.54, 4.31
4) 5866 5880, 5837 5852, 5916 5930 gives 0.5 AA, 4.57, 4.21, 4.44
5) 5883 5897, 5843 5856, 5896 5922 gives 3.4 AA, 4.54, 4.22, 4.32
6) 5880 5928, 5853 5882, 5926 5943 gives 4.0 AA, 4.28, 4.41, 4.35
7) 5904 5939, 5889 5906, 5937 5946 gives -2.4 AA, 3.57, 4.51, 4.09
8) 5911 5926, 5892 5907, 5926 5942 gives -1.0 AA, 3.73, 4.35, 4.07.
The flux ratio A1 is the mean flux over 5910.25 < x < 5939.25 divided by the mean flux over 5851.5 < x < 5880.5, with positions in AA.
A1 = 1.0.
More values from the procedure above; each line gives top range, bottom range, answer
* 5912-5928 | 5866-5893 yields 1.06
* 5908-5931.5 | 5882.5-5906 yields 1.18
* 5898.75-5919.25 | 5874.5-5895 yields 1.15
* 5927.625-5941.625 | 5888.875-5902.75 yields 1.31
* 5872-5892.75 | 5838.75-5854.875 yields 0.88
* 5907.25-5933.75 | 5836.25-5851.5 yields 0.94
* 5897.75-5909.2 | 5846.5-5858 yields 0.95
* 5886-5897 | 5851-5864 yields 0.73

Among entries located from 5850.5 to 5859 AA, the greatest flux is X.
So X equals 4.646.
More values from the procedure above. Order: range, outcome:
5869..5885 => 4.838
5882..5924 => 5.065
